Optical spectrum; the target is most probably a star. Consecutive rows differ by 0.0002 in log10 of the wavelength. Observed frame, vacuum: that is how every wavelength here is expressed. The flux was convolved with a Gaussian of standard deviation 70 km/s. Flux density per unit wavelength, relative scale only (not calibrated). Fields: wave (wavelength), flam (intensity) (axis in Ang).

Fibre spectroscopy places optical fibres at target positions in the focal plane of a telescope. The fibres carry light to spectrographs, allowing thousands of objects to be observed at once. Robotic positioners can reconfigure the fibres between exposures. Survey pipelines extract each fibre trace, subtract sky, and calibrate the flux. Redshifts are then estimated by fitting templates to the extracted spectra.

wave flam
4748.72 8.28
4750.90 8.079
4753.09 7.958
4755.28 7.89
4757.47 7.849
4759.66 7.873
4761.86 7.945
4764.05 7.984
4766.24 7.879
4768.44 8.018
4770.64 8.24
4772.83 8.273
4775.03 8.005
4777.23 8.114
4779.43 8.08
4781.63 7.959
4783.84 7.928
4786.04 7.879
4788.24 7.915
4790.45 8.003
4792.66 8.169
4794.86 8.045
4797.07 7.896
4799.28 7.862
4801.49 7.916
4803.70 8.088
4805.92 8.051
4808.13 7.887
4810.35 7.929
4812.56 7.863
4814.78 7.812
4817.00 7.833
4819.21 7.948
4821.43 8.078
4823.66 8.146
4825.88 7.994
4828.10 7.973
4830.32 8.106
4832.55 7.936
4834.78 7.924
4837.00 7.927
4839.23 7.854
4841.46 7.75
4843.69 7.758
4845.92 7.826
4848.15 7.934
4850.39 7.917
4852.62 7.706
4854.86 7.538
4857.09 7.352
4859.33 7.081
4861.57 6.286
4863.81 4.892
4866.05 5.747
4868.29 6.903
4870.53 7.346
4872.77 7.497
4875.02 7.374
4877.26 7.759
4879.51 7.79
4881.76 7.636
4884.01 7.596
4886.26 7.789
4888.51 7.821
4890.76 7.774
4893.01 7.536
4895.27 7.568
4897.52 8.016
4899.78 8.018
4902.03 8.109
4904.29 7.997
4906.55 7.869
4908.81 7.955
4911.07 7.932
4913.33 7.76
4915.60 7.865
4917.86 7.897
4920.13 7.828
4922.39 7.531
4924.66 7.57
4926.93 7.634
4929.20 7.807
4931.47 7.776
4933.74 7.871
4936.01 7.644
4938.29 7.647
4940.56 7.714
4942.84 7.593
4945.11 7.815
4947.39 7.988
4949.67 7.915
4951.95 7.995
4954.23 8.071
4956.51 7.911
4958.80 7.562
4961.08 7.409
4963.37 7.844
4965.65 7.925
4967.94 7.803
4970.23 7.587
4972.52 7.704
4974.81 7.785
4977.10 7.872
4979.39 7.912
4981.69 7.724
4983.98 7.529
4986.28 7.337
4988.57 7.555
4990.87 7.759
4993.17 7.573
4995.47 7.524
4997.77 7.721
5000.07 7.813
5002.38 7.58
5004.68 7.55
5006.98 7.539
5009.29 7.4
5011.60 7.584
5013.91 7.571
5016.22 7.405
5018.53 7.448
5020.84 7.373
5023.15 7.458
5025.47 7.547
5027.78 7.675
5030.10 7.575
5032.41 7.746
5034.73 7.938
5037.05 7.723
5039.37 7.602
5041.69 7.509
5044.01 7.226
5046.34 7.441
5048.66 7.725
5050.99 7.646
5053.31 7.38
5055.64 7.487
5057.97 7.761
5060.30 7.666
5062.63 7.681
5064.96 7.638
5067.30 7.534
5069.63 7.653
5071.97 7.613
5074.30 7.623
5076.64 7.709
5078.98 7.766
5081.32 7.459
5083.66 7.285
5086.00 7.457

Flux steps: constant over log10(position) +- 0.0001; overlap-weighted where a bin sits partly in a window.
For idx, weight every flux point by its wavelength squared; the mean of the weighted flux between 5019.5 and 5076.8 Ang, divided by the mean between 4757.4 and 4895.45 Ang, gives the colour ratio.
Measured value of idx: 1.07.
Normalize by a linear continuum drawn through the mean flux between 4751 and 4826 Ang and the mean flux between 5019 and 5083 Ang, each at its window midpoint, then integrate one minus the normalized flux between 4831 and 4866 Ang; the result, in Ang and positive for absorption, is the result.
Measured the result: 2.2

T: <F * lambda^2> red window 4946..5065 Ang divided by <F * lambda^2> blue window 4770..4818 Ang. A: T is 1.04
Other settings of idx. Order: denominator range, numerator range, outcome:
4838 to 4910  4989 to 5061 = 1.07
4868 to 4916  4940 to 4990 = 1.03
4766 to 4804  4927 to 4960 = 1.04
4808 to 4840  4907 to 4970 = 1.03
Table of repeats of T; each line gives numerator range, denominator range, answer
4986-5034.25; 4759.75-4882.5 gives 1.06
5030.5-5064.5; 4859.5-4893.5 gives 1.14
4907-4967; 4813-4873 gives 1.08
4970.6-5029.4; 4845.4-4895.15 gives 1.09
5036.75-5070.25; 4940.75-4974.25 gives 1.01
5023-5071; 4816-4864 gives 1.08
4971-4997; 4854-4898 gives 1.10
